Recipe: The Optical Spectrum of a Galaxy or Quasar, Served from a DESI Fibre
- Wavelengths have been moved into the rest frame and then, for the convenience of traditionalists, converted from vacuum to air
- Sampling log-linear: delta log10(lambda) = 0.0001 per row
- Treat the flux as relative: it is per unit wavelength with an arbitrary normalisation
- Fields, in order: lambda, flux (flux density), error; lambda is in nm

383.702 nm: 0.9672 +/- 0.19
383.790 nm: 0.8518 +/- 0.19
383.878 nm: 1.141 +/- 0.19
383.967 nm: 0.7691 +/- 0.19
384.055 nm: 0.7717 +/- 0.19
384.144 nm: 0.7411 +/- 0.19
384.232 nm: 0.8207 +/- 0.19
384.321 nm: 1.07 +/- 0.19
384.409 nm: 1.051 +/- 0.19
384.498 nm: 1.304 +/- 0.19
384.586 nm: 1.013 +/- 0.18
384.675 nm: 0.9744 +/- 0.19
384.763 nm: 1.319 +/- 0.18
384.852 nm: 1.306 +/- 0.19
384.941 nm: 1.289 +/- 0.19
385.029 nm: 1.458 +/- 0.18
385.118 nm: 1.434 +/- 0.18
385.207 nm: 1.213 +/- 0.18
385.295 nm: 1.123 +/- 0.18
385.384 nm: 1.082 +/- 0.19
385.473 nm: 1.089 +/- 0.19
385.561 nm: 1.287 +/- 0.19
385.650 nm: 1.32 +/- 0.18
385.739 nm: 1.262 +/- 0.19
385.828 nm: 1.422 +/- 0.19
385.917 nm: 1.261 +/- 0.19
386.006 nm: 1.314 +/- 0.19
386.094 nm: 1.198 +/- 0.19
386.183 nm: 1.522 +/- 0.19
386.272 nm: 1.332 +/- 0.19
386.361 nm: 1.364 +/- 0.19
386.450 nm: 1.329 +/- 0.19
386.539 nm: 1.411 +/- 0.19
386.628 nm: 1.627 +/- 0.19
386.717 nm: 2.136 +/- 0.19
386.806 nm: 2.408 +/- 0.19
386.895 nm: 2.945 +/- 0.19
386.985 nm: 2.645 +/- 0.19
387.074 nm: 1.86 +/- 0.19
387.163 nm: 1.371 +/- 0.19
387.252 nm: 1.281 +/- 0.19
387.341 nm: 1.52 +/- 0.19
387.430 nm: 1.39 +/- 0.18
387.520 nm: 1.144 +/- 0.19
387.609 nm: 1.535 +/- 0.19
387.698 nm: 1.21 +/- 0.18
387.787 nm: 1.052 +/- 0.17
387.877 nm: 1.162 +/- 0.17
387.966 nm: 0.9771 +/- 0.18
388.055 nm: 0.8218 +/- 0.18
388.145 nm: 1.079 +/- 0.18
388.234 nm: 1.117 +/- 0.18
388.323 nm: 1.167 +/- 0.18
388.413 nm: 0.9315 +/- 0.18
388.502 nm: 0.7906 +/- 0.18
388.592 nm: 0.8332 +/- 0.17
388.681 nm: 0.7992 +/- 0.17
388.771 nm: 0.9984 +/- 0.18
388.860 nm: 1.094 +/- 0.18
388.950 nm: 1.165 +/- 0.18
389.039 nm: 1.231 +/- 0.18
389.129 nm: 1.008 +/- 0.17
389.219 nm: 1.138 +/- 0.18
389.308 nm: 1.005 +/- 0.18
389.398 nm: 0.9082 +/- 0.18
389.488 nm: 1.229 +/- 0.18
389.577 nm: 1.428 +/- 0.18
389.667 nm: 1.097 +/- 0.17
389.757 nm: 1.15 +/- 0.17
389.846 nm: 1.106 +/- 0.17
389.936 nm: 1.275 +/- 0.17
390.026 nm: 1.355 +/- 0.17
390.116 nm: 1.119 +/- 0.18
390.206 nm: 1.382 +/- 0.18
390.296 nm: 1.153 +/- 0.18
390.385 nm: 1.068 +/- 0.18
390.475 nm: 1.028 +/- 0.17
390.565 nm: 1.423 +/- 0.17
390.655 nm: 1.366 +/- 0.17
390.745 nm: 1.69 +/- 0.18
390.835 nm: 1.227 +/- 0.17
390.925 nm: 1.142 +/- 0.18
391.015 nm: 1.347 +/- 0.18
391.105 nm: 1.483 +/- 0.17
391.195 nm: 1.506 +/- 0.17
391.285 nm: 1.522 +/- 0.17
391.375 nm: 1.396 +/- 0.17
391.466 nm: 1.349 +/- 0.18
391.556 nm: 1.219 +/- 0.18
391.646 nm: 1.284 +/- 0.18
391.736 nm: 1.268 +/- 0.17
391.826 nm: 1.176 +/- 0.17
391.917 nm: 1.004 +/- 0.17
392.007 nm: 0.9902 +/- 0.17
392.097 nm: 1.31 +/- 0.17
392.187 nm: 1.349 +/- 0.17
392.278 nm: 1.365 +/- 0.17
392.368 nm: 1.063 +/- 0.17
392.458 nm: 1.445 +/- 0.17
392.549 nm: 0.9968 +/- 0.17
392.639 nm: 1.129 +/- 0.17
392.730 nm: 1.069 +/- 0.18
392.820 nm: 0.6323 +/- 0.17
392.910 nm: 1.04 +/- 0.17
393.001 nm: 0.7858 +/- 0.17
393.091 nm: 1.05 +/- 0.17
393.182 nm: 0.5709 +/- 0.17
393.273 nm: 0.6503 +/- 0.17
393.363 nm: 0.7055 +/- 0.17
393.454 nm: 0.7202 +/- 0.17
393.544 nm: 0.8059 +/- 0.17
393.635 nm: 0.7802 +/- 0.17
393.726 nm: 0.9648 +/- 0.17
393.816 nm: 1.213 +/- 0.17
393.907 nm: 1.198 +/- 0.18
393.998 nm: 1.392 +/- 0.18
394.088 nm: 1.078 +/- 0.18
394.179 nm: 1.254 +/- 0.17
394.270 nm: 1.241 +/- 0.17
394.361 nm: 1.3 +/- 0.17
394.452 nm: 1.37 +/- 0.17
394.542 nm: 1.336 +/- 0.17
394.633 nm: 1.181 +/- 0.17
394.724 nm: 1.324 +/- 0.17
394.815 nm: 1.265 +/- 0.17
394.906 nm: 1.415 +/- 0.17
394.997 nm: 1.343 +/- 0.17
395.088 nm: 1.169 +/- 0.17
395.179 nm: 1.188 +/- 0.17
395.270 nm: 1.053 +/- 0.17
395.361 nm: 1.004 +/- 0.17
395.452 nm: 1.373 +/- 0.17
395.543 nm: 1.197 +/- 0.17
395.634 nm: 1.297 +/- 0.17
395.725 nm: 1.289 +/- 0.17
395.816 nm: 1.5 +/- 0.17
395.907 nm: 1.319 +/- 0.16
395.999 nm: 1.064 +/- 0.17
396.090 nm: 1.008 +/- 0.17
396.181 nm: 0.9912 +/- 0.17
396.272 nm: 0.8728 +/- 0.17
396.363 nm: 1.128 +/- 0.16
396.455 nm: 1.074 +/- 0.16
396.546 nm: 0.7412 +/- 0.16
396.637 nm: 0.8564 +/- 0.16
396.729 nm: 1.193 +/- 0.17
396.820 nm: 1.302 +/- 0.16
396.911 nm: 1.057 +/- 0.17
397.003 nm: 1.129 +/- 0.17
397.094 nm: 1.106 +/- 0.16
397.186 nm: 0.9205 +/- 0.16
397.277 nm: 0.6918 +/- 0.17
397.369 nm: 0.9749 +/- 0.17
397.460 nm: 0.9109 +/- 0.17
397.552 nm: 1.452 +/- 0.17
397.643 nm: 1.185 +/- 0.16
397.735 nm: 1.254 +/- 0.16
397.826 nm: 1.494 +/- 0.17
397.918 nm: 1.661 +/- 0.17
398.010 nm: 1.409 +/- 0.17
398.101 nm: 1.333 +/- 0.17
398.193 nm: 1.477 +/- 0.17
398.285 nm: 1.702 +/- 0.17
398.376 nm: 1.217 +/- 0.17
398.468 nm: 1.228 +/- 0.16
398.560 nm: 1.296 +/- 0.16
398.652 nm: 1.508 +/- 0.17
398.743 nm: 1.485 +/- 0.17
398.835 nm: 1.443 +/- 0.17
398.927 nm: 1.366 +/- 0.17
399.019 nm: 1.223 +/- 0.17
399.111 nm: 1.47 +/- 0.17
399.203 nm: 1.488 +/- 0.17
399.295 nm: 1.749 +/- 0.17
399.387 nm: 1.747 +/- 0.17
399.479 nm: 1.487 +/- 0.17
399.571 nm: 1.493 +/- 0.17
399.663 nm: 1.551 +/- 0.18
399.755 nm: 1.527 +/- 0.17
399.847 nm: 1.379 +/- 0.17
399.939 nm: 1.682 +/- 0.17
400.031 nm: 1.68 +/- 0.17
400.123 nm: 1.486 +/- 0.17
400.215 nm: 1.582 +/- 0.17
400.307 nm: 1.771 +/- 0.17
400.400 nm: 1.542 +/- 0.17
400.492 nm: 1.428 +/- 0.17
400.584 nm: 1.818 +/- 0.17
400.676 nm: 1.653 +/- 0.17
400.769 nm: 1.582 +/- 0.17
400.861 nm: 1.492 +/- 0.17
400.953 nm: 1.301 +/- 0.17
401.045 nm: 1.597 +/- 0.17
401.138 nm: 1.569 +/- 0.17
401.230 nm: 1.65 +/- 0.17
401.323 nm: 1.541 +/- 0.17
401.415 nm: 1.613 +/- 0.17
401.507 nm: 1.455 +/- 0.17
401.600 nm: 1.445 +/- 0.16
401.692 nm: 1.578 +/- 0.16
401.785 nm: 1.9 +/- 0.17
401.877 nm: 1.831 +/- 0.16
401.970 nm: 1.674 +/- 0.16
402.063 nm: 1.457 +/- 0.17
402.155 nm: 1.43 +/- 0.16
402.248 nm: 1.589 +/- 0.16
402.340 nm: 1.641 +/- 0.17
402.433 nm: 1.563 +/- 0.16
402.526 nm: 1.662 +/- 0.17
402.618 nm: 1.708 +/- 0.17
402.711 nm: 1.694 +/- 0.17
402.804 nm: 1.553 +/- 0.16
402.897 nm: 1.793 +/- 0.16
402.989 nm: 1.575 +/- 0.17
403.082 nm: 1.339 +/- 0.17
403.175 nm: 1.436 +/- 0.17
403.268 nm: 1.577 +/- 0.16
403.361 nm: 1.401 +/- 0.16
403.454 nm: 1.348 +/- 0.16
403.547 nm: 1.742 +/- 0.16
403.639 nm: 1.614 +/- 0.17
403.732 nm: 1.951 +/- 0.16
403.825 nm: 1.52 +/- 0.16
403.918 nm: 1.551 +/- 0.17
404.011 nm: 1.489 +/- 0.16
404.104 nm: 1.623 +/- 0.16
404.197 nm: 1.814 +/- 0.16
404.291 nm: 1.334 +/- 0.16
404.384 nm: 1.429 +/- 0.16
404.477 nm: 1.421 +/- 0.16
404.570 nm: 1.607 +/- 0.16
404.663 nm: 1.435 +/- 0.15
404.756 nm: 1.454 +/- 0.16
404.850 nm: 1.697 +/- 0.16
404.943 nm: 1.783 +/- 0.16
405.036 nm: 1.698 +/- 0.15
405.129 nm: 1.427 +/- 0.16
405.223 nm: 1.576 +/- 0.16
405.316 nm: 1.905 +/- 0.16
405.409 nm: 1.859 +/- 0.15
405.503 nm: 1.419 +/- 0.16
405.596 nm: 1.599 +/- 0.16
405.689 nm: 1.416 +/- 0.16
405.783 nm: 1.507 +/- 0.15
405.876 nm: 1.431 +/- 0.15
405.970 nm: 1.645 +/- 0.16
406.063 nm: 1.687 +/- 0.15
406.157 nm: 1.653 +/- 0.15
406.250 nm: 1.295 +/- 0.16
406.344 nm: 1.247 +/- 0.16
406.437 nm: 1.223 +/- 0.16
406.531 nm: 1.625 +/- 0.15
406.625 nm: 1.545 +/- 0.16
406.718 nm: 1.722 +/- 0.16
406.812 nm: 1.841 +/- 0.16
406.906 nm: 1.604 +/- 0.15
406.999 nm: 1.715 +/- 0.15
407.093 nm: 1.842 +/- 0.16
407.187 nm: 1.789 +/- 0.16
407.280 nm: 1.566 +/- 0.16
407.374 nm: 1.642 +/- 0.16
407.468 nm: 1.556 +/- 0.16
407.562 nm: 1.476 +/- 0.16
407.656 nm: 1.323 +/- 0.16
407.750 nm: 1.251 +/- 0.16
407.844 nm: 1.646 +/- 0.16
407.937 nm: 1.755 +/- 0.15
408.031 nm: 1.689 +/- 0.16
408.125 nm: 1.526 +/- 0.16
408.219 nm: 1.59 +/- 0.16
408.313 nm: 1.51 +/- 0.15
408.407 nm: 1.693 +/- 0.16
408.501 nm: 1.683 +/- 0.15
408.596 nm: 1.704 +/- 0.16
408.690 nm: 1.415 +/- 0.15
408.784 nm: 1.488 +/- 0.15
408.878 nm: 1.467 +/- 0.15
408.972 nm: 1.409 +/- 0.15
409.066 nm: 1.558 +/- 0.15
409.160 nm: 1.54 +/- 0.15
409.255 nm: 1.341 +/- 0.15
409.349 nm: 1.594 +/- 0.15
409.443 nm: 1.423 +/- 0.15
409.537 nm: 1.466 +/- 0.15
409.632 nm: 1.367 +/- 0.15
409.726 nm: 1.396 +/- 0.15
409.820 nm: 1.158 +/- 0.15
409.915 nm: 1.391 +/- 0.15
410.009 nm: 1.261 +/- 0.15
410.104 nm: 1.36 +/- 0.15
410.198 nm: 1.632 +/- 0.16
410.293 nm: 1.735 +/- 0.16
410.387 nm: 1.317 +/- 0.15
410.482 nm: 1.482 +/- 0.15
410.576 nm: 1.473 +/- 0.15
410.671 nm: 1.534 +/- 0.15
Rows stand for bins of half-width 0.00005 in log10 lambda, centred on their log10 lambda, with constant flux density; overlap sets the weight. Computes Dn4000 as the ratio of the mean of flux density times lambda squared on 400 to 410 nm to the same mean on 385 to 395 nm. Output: 1.36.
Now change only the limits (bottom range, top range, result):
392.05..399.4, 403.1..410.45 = 1.38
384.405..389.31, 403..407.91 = 1.31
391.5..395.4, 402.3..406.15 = 1.51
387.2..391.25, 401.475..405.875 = 1.45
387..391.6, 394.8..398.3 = 1.01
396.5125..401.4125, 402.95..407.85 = 1.15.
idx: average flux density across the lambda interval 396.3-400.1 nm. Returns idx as 1.32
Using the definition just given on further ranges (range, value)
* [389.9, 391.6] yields 1.32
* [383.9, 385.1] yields 1.08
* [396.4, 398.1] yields 1.14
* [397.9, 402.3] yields 1.53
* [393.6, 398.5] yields 1.19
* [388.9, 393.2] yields 1.19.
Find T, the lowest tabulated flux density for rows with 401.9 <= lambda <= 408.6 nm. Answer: 1.223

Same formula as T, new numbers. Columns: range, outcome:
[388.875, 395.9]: 0.5709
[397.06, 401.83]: 0.6918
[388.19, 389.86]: 0.7906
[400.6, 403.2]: 1.301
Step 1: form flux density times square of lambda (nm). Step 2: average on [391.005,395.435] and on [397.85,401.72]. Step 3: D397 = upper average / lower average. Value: 1.37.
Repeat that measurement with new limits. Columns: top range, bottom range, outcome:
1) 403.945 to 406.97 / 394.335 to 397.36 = 1.43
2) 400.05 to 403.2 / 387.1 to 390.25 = 1.48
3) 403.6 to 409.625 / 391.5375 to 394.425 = 1.57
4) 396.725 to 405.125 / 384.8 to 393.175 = 1.25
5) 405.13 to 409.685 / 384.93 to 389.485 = 1.31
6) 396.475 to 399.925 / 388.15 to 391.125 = 1.19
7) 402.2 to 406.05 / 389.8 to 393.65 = 1.47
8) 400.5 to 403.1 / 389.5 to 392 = 1.32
